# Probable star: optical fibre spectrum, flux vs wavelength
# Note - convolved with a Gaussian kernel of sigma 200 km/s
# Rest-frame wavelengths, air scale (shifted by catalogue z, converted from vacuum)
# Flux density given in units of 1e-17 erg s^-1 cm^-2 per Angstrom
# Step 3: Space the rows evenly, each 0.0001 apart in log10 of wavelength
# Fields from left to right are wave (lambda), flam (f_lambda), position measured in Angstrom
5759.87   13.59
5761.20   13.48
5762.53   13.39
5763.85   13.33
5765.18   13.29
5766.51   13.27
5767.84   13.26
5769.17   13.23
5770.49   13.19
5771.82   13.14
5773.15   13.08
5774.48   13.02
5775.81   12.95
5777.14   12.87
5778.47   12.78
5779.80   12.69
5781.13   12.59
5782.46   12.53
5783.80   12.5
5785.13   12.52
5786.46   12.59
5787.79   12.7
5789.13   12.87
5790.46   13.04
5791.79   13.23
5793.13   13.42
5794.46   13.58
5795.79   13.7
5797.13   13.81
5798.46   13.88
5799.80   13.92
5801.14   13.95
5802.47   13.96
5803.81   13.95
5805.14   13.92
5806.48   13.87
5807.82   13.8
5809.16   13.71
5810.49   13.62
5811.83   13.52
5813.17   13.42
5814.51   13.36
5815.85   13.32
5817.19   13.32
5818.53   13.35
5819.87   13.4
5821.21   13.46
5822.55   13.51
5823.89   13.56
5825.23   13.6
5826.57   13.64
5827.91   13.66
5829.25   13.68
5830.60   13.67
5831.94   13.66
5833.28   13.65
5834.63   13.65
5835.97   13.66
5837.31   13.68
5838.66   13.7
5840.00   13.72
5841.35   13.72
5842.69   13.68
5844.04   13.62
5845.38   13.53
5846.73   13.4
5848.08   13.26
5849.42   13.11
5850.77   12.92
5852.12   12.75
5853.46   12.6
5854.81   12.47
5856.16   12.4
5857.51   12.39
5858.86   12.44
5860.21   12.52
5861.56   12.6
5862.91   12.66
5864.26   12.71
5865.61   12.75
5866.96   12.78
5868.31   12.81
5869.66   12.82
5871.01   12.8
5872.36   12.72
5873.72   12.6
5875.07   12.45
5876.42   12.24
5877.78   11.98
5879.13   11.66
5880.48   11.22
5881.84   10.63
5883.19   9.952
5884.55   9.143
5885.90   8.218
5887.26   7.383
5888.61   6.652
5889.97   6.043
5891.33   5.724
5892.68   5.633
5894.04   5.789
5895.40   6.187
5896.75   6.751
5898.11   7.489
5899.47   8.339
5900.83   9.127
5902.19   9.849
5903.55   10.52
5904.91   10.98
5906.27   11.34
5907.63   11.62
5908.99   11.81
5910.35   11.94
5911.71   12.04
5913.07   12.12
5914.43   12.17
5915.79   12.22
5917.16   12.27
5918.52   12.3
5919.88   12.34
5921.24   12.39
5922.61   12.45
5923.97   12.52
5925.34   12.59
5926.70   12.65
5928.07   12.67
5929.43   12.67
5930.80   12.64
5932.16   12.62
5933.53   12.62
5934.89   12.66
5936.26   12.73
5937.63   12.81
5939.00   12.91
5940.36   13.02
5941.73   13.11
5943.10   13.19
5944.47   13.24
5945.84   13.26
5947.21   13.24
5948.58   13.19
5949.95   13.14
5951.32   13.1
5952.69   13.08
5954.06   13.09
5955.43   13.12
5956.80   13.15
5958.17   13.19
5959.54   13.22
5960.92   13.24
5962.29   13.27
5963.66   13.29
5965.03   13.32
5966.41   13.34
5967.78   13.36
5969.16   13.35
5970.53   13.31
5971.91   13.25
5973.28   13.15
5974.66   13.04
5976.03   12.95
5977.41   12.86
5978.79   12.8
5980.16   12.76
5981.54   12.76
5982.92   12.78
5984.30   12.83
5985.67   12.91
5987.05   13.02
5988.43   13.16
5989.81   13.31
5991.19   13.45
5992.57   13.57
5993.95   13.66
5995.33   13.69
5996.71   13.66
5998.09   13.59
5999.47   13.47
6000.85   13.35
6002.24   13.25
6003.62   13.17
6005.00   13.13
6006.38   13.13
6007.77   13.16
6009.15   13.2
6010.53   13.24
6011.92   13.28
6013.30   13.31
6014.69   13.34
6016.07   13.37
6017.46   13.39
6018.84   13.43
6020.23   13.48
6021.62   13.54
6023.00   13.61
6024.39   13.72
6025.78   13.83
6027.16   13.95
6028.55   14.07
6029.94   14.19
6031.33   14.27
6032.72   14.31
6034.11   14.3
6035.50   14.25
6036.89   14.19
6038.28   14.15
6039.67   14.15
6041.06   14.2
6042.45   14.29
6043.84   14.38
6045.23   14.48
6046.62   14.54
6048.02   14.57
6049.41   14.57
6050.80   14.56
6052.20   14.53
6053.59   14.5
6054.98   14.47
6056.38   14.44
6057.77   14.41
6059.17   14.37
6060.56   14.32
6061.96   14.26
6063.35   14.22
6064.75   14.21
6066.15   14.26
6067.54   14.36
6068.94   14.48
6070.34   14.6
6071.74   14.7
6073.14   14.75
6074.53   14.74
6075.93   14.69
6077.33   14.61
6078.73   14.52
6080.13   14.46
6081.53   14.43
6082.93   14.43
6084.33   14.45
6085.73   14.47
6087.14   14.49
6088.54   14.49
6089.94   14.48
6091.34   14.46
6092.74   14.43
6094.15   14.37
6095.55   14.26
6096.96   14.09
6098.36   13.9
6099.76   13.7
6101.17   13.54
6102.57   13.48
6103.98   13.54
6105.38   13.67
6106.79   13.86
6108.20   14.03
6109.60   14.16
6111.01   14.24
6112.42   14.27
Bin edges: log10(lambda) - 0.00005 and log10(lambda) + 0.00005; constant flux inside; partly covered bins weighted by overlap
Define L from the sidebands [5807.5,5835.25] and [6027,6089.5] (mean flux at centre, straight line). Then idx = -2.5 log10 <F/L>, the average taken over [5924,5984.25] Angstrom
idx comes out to 0.08 mag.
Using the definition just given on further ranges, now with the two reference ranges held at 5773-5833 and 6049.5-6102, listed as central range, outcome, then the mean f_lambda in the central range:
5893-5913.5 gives 0.39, 9.63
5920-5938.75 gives 0.10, 12.6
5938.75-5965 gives 0.06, 13.2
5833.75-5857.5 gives 0.02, 13.3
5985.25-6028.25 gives 0.06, 13.4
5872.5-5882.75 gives 0.16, 11.8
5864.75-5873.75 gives 0.07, 12.8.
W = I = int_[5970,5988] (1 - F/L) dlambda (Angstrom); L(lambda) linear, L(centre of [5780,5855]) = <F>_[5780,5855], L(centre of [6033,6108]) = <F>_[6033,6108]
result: 1.3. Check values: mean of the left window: 13.4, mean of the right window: 14.3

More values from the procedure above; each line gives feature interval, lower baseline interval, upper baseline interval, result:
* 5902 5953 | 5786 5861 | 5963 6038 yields 3.67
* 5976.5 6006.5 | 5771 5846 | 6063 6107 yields 1.71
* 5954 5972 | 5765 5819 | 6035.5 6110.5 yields 0.85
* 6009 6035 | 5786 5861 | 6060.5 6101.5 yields 0.86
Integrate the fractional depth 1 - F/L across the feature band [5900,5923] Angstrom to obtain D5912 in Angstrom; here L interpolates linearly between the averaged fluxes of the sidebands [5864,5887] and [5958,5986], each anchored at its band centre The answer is 1.1 Angstrom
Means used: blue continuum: 11.6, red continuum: 13.1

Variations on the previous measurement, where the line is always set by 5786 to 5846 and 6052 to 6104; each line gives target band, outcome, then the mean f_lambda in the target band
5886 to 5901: 7.6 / 6.8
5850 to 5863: 1.1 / 12.6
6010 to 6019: 0.5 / 13.3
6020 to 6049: 0.2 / 14.1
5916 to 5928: 1.2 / 12.4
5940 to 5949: 0.5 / 13.2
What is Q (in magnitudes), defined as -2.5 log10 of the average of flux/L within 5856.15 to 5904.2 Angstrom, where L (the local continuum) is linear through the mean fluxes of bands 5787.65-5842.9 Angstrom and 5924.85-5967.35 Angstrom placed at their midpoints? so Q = 0.285 mag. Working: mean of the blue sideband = 13.6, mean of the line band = 10.2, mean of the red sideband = 13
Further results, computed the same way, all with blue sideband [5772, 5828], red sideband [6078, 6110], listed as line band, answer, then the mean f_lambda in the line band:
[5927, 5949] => 0.067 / 12.9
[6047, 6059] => -0.034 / 14.5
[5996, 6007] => 0.044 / 13.4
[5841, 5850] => -0.001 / 13.5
